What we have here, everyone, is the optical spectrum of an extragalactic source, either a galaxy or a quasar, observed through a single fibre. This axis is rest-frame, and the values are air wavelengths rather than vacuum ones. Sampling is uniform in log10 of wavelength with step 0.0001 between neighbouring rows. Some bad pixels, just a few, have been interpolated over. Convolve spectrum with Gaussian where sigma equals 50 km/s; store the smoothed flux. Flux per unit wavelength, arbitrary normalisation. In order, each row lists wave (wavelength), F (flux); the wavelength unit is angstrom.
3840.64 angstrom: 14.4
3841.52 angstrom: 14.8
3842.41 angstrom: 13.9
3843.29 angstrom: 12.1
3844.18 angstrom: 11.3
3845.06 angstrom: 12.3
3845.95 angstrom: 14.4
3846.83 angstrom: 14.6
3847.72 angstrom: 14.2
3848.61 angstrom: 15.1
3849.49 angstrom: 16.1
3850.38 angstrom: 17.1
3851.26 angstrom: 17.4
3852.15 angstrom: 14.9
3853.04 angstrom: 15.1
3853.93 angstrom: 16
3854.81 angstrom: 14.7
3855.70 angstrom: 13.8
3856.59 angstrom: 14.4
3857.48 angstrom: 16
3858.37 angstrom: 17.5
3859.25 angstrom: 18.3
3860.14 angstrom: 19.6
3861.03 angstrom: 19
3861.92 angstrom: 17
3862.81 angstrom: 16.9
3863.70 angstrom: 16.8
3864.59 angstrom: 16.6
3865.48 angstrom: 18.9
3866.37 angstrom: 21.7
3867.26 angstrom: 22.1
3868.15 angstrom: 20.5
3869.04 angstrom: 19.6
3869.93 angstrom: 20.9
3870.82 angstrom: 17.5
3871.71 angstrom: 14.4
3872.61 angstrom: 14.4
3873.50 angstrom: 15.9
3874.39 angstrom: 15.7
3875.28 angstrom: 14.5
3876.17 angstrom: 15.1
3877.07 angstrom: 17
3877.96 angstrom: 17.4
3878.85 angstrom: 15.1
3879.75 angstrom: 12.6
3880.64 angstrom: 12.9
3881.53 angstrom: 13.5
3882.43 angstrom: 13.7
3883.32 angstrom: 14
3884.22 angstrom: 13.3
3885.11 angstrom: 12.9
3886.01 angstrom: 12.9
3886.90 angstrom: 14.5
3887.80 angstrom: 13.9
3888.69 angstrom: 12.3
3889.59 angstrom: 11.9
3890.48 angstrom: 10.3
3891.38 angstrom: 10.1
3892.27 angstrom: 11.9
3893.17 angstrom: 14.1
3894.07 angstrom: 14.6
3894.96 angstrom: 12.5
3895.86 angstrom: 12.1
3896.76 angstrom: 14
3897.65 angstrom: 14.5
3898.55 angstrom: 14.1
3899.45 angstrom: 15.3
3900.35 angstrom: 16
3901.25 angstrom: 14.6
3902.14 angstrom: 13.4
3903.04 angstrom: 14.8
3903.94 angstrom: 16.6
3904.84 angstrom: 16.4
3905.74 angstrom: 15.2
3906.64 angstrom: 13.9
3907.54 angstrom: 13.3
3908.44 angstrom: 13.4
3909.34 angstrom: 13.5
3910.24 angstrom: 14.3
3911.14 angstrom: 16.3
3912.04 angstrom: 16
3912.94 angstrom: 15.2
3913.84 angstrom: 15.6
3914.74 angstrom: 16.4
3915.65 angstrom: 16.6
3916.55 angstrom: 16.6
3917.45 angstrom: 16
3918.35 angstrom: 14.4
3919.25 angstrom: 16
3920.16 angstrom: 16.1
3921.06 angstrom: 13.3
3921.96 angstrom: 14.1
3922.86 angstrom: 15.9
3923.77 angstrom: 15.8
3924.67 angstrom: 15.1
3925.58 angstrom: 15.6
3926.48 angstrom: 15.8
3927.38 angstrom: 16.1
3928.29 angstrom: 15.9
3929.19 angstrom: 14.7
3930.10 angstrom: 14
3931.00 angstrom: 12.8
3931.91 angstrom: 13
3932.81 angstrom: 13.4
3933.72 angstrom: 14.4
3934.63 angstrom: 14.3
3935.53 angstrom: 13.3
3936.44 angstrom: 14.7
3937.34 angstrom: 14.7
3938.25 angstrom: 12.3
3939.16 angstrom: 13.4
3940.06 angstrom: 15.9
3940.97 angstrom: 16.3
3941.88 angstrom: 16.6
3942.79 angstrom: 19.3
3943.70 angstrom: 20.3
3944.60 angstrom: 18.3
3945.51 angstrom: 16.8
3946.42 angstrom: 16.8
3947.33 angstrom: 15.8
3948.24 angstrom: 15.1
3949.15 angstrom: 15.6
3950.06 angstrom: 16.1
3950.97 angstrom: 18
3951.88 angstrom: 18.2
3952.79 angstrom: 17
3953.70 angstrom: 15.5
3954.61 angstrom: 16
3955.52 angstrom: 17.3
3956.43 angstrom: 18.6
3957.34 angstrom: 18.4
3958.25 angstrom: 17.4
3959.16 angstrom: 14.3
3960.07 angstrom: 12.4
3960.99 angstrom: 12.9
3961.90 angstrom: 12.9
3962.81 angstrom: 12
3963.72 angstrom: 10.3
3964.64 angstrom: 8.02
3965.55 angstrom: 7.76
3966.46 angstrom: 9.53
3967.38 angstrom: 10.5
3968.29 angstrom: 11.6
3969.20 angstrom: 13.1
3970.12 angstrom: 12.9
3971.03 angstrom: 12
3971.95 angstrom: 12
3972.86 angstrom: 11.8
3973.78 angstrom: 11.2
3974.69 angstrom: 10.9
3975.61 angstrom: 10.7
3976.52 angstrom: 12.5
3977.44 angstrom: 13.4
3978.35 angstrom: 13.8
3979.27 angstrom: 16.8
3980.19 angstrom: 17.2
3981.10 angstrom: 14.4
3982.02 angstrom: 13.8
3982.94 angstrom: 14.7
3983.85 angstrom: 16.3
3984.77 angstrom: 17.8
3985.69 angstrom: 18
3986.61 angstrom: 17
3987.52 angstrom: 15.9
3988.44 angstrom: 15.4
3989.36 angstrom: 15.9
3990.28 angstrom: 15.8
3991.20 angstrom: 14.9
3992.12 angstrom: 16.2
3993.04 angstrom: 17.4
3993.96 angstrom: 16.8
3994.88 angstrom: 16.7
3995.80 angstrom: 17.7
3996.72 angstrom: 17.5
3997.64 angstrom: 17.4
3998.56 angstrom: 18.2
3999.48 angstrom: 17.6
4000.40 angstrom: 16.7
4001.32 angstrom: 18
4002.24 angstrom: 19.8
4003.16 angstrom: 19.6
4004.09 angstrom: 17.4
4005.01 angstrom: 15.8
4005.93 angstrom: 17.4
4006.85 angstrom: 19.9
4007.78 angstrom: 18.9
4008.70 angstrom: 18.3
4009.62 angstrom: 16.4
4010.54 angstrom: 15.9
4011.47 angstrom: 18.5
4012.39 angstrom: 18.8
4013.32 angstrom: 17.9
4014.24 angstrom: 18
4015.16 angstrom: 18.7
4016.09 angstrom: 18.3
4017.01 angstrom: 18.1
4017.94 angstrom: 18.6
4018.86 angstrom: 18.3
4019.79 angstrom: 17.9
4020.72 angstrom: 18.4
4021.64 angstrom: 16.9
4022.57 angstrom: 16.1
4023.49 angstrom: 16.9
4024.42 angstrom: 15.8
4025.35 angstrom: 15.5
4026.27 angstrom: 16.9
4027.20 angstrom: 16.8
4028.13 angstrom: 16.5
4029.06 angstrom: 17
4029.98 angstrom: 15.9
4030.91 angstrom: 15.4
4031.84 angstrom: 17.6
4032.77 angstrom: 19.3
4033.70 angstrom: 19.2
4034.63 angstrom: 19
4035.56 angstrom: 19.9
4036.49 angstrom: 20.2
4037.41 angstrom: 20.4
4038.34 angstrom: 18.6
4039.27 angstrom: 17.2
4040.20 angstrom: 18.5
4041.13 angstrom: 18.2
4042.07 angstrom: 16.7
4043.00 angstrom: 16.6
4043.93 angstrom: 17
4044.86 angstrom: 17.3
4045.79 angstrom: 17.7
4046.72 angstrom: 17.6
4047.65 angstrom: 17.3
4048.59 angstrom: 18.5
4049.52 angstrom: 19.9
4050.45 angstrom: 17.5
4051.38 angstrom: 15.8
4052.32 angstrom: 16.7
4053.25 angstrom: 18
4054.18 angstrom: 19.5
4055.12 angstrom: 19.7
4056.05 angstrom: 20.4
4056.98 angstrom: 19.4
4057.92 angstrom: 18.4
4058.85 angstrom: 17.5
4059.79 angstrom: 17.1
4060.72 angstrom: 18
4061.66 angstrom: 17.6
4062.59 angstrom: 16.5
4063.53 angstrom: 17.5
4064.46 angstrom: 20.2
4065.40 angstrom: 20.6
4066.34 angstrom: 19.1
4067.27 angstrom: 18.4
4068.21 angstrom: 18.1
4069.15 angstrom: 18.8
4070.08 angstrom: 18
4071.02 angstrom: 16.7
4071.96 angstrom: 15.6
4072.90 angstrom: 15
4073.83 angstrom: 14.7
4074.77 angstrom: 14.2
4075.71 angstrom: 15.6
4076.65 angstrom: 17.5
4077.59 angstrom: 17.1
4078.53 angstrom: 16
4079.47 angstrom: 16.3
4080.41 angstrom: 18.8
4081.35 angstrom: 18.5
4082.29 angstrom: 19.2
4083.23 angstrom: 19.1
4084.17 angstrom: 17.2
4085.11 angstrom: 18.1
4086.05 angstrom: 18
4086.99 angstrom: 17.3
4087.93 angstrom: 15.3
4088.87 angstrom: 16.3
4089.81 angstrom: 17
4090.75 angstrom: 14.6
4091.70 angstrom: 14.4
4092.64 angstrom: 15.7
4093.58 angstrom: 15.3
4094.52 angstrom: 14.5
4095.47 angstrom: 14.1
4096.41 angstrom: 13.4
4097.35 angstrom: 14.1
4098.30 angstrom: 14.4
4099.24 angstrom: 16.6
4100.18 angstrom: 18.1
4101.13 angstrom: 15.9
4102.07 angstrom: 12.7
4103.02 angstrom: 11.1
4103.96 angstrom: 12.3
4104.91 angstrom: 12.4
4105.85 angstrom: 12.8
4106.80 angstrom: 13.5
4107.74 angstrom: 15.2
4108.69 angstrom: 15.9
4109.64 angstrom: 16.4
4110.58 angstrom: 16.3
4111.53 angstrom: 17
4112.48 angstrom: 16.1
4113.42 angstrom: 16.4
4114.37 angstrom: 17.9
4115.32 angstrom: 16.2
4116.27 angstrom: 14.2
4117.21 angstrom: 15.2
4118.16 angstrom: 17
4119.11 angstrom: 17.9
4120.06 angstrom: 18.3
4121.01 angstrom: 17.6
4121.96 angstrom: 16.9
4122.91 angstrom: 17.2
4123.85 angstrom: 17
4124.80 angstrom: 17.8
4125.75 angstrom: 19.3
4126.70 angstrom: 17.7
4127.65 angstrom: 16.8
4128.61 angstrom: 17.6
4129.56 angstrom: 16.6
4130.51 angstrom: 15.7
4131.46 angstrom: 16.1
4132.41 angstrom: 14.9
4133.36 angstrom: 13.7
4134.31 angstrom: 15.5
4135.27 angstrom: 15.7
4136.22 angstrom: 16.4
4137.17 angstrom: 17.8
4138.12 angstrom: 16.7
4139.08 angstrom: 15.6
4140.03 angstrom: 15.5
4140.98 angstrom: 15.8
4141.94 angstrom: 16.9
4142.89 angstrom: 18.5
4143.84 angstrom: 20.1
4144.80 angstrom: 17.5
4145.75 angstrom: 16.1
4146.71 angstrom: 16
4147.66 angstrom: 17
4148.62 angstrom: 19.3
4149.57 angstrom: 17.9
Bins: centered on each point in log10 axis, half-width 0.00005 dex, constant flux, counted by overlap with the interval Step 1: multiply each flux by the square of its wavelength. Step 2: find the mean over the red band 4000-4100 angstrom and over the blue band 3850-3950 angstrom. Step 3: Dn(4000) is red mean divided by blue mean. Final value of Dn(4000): 1.22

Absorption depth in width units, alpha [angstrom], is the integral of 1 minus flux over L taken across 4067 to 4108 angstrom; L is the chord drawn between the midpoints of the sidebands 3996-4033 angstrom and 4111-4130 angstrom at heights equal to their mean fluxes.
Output 3.2 angstrom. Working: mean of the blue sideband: 17.6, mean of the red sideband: 17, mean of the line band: 15.8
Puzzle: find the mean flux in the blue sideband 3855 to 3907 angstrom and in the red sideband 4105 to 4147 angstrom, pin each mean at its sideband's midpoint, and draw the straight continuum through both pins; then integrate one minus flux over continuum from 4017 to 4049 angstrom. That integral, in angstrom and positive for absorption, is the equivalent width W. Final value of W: -3.2 angstrom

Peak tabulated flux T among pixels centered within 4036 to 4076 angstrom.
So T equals 20.6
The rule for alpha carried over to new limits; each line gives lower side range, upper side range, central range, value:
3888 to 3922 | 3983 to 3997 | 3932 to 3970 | 2.0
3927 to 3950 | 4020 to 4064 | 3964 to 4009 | 3.8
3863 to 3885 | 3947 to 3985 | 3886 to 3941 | 3.1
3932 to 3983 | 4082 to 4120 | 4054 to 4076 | -3.5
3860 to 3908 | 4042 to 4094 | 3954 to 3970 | 3.0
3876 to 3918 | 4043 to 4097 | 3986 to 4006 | -1.4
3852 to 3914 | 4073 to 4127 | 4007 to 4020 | -1.9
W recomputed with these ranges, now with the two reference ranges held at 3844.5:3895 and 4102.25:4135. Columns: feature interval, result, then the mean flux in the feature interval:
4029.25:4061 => -4.67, 18.1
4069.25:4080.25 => -0.27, 16.2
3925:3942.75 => 1.00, 14.7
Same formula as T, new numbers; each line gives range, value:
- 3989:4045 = 20.4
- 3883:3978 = 20.3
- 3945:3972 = 18.6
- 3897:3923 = 16.6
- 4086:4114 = 18.1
